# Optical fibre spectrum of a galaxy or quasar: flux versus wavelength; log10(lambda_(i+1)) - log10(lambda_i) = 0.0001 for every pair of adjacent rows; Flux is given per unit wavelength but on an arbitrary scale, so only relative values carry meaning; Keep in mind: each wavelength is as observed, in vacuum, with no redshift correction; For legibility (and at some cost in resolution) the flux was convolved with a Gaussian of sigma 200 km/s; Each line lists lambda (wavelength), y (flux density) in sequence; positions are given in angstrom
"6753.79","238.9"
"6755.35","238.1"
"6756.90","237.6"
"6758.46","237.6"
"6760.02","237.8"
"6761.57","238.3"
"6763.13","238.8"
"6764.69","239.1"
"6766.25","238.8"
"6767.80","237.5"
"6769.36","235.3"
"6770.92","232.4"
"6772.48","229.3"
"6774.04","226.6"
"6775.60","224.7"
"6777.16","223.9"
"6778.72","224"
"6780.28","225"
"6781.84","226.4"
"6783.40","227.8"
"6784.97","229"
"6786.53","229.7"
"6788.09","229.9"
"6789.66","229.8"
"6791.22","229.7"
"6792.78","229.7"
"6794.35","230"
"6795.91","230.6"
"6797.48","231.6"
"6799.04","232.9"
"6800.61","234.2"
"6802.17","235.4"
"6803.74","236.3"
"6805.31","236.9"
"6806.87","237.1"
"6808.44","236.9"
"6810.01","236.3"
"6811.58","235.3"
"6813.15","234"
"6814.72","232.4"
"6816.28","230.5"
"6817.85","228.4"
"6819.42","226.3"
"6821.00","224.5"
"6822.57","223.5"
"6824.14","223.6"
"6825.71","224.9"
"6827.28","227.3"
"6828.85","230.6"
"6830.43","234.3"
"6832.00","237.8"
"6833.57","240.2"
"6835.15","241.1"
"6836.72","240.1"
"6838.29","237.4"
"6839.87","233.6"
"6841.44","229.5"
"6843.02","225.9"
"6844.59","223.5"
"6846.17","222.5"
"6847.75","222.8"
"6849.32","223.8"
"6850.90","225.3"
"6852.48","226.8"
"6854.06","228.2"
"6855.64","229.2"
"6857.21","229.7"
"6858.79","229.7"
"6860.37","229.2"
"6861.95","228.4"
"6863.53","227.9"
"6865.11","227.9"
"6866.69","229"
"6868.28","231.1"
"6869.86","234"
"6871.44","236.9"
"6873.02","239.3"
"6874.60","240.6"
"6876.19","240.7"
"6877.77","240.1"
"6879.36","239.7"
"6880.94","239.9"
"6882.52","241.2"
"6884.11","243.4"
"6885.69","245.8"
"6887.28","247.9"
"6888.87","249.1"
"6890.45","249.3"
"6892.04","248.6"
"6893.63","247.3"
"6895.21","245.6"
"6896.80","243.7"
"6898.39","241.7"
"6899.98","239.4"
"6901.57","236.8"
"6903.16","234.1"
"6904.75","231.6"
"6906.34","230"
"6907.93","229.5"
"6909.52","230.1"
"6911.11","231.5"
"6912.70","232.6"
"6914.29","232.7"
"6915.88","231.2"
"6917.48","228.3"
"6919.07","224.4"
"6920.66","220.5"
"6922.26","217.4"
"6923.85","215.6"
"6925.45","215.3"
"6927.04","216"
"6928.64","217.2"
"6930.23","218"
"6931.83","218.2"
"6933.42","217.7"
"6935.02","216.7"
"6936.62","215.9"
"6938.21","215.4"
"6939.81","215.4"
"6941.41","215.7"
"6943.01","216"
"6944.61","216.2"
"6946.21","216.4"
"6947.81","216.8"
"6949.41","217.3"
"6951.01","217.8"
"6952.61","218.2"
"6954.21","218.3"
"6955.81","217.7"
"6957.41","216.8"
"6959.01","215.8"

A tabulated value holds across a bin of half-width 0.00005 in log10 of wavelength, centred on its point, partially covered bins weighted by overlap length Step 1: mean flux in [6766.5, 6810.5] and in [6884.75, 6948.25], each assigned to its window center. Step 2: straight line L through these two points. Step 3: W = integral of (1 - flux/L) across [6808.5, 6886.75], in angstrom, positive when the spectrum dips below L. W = -0.8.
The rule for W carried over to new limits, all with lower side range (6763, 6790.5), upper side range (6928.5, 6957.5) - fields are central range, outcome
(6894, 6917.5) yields -1.6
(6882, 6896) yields -1.6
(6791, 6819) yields -0.6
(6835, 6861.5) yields -0.5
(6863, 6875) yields -0.6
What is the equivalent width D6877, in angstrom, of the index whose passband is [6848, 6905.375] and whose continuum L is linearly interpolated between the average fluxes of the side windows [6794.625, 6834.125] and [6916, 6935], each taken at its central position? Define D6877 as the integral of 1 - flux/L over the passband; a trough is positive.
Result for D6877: -3.0 angstrom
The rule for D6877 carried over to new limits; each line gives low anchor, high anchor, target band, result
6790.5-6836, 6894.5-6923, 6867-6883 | -0.40 angstrom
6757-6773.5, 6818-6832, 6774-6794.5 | 0.52 angstrom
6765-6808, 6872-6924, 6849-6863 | 0.40 angstrom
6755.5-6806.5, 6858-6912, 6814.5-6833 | 0.45 angstrom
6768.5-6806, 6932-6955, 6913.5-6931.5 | -0.24 angstrom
